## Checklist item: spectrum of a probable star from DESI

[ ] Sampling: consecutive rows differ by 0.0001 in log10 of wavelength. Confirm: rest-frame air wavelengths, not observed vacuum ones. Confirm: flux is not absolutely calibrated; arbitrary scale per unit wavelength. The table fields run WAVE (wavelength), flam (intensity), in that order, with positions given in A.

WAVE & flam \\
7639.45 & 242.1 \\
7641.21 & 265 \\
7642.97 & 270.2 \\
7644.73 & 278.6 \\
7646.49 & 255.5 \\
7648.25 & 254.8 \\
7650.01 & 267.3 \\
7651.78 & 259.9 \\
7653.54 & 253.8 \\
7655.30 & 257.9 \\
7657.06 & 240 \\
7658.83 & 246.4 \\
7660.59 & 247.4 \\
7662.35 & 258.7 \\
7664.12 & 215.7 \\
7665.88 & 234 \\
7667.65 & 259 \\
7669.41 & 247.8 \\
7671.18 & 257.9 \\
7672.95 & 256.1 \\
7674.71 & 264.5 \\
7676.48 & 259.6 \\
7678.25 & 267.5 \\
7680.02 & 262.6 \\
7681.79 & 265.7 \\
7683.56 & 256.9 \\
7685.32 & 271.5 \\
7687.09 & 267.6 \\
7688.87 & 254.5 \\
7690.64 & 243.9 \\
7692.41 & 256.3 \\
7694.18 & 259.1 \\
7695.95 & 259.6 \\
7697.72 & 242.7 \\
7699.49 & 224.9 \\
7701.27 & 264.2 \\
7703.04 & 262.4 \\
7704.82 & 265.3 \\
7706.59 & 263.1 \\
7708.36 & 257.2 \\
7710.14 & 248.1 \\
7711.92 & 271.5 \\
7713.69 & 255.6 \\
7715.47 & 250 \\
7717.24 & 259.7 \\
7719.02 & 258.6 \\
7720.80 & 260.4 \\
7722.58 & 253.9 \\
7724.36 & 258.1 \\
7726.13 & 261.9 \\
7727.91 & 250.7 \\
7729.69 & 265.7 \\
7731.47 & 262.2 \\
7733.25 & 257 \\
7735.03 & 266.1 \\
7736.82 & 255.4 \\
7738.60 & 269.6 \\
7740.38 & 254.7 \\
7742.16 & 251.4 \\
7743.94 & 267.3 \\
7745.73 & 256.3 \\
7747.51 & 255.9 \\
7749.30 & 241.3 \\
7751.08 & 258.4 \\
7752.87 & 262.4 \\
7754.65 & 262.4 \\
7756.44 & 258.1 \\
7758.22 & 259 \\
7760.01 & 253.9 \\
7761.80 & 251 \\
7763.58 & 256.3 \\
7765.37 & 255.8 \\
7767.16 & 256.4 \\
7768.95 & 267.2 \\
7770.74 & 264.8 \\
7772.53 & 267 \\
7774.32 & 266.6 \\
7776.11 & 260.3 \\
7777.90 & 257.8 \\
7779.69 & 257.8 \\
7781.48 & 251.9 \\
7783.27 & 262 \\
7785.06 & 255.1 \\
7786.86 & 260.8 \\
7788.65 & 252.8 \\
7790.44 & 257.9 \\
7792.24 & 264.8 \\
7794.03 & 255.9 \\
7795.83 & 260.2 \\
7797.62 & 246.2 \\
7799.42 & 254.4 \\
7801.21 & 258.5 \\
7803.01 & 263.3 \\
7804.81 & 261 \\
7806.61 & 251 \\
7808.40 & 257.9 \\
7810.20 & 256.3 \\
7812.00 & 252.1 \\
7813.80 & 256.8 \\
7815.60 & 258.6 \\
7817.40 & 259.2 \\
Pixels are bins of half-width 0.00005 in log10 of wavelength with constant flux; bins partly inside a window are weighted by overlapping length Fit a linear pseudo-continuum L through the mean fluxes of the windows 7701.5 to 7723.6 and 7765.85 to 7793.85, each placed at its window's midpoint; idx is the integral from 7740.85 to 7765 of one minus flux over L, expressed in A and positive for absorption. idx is 0.30 A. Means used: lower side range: 259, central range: 256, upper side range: 260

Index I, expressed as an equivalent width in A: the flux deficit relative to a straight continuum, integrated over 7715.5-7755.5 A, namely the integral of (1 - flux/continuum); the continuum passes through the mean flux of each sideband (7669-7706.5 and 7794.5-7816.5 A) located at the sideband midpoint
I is -0.2 A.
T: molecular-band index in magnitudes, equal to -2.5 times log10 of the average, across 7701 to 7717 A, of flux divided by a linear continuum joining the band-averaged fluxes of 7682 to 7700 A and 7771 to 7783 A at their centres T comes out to -0.015 mag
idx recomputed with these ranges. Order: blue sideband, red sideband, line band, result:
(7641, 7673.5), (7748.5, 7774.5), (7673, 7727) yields -0.53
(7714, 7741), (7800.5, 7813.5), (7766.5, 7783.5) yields -0.23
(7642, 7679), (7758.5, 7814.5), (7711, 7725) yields -0.12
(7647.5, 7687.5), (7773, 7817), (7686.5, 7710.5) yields 0.08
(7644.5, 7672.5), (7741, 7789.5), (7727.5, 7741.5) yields -0.22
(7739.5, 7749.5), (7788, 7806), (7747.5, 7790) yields -0.32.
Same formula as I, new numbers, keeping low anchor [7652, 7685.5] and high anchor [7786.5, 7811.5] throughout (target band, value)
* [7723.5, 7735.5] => -0.2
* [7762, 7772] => -0.1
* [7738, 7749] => -0.1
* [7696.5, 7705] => 0.1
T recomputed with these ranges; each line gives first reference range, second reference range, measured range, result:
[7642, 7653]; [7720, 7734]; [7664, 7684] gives 0.029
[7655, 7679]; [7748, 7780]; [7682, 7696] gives -0.028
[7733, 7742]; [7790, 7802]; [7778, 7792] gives 0.000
